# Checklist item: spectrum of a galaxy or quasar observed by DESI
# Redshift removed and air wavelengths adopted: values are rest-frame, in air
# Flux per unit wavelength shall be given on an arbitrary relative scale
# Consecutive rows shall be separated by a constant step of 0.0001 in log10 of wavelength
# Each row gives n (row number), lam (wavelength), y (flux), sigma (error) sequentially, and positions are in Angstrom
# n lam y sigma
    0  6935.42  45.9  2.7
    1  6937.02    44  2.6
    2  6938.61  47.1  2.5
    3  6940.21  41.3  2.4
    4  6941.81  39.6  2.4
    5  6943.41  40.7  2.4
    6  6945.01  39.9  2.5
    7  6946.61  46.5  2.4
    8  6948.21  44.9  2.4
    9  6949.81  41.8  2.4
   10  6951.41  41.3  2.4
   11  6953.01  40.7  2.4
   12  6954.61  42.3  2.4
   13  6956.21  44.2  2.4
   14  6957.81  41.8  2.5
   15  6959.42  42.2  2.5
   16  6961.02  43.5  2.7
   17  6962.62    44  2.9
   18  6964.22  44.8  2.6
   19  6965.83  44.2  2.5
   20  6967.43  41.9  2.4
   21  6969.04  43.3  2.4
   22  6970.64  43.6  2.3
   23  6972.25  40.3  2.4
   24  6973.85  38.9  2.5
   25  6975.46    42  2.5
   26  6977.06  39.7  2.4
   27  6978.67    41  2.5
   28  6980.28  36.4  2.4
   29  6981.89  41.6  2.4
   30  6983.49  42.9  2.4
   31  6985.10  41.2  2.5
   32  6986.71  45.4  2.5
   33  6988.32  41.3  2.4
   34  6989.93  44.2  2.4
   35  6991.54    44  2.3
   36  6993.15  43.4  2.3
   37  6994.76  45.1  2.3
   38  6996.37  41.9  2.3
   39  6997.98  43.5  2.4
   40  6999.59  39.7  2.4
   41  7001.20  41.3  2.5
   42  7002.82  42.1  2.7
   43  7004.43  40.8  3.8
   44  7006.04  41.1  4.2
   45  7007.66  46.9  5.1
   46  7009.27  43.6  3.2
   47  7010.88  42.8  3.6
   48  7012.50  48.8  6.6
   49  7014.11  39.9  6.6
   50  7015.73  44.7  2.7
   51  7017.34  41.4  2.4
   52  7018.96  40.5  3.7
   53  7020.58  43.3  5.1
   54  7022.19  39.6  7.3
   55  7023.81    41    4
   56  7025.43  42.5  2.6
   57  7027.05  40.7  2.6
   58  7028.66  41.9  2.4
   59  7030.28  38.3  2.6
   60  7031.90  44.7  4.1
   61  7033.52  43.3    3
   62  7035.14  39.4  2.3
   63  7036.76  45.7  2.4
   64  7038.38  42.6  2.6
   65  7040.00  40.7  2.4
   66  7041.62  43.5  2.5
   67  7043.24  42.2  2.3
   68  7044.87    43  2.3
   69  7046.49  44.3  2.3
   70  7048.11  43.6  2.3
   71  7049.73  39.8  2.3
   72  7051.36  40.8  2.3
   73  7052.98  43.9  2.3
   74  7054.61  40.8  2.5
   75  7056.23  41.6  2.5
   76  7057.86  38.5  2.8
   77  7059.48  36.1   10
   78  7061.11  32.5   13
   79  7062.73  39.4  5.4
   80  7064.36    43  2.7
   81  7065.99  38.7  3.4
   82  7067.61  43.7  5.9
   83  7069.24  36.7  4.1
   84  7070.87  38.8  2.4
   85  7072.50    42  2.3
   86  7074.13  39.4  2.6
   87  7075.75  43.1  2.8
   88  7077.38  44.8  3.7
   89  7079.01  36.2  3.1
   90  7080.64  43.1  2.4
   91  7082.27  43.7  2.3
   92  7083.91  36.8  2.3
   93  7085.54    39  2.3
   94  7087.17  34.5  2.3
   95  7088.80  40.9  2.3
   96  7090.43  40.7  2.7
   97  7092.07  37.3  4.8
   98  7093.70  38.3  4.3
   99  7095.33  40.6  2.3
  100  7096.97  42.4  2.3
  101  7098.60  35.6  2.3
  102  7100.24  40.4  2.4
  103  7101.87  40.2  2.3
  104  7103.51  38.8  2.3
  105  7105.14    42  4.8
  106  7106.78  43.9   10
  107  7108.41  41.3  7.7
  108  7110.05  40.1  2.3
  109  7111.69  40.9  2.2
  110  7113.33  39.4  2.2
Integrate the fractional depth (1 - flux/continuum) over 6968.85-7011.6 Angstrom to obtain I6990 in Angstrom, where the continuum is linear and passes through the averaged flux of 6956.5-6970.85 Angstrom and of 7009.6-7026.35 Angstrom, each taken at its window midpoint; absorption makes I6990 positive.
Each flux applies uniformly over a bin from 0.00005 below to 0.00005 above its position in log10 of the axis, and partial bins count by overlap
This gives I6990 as 0.7 Angstrom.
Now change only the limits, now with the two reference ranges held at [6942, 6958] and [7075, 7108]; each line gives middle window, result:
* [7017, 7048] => -0.78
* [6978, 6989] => 0.11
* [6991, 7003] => -0.29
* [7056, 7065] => 0.53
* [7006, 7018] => -0.72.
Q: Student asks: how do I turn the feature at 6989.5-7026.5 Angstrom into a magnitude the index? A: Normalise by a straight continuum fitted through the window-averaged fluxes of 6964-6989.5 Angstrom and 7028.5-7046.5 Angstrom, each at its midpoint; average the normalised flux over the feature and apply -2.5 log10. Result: -0.02 mag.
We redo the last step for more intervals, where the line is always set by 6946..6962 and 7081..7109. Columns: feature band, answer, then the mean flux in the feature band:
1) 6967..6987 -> 0.03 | 41.3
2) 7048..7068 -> 0.02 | 40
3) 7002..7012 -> -0.03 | 43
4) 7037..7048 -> -0.05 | 42.9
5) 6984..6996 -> -0.03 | 43.4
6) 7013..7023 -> -0.01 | 41.8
